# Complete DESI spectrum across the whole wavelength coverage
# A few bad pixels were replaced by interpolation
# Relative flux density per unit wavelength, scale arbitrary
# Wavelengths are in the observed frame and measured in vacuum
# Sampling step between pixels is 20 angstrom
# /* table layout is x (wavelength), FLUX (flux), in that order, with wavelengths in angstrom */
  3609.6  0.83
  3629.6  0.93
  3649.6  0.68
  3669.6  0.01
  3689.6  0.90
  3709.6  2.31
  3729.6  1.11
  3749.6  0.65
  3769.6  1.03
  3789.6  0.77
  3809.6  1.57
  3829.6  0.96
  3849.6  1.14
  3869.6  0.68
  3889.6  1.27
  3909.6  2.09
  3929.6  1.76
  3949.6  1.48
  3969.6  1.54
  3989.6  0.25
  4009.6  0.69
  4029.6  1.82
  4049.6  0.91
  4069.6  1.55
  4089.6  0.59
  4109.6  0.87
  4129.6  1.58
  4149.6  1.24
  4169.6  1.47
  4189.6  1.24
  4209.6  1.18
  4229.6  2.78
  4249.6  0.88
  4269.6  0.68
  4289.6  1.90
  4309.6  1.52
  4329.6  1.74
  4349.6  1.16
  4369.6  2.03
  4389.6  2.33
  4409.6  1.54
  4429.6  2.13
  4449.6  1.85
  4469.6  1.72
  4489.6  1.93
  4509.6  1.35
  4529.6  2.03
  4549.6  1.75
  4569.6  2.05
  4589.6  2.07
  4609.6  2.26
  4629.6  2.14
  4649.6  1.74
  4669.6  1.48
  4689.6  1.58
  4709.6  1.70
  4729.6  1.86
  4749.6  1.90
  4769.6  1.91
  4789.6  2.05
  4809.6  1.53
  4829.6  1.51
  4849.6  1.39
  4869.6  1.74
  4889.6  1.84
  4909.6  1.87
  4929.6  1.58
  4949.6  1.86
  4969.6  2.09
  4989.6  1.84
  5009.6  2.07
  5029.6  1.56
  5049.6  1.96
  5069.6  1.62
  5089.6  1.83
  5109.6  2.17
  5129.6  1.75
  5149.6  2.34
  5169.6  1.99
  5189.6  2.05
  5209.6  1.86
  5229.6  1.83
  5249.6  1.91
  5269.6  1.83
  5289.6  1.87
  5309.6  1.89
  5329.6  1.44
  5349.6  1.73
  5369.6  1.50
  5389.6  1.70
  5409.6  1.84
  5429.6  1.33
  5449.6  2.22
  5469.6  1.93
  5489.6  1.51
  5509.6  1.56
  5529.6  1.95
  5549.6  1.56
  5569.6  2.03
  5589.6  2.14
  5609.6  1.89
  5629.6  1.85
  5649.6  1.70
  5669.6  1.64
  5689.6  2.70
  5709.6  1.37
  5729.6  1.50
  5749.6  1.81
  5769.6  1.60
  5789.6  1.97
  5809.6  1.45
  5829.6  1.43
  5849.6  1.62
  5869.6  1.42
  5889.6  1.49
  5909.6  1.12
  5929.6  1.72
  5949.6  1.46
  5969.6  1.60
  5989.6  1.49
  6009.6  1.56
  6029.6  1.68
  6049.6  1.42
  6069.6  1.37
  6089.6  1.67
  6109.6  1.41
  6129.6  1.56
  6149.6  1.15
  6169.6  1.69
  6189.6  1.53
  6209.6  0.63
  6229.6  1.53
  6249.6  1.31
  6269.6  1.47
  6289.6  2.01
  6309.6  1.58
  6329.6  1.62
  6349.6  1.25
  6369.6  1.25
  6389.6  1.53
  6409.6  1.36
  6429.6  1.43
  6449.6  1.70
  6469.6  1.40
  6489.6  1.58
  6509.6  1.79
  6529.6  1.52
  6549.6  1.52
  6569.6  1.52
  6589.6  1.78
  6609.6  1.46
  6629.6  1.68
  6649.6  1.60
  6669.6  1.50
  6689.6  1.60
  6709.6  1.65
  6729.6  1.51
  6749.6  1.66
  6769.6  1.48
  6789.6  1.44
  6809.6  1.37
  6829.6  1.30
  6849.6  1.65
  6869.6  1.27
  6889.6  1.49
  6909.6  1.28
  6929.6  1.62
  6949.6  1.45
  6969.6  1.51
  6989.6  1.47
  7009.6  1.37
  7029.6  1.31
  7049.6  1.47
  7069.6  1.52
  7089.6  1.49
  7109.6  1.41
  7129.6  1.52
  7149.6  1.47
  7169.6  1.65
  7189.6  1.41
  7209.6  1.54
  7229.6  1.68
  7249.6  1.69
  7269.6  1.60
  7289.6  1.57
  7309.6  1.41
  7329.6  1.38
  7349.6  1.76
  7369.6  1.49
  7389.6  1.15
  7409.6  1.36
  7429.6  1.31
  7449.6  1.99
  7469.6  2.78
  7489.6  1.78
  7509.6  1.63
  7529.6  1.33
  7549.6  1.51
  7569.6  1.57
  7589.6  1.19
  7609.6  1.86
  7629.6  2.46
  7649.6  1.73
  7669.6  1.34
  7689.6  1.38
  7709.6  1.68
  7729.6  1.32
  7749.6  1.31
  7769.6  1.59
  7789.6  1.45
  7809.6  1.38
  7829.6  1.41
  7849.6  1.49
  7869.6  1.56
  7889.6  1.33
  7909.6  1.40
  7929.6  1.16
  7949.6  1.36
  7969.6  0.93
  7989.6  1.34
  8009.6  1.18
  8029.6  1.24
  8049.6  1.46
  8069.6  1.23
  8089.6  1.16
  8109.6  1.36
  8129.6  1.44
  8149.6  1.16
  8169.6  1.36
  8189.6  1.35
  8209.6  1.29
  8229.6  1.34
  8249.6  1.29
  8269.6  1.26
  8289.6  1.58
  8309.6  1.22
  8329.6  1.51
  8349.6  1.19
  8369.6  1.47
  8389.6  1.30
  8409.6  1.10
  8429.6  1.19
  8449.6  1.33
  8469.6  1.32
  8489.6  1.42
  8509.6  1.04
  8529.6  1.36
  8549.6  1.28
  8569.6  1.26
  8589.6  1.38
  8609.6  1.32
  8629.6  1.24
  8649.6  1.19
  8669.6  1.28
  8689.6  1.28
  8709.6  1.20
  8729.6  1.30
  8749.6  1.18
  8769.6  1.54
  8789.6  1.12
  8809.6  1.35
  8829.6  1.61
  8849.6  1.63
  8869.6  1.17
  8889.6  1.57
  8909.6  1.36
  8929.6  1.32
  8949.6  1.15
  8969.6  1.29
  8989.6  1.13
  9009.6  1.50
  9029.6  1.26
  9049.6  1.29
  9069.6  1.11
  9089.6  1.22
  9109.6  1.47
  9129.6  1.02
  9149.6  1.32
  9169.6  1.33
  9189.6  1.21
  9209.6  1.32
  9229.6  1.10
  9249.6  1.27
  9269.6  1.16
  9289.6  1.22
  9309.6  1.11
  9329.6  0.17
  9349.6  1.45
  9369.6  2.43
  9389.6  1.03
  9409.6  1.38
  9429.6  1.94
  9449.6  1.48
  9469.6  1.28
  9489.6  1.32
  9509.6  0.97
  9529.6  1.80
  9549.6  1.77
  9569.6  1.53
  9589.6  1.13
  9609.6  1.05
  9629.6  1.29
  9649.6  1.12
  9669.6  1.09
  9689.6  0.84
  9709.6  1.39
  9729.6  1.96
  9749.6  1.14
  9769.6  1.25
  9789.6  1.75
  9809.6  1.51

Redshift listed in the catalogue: 0.136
